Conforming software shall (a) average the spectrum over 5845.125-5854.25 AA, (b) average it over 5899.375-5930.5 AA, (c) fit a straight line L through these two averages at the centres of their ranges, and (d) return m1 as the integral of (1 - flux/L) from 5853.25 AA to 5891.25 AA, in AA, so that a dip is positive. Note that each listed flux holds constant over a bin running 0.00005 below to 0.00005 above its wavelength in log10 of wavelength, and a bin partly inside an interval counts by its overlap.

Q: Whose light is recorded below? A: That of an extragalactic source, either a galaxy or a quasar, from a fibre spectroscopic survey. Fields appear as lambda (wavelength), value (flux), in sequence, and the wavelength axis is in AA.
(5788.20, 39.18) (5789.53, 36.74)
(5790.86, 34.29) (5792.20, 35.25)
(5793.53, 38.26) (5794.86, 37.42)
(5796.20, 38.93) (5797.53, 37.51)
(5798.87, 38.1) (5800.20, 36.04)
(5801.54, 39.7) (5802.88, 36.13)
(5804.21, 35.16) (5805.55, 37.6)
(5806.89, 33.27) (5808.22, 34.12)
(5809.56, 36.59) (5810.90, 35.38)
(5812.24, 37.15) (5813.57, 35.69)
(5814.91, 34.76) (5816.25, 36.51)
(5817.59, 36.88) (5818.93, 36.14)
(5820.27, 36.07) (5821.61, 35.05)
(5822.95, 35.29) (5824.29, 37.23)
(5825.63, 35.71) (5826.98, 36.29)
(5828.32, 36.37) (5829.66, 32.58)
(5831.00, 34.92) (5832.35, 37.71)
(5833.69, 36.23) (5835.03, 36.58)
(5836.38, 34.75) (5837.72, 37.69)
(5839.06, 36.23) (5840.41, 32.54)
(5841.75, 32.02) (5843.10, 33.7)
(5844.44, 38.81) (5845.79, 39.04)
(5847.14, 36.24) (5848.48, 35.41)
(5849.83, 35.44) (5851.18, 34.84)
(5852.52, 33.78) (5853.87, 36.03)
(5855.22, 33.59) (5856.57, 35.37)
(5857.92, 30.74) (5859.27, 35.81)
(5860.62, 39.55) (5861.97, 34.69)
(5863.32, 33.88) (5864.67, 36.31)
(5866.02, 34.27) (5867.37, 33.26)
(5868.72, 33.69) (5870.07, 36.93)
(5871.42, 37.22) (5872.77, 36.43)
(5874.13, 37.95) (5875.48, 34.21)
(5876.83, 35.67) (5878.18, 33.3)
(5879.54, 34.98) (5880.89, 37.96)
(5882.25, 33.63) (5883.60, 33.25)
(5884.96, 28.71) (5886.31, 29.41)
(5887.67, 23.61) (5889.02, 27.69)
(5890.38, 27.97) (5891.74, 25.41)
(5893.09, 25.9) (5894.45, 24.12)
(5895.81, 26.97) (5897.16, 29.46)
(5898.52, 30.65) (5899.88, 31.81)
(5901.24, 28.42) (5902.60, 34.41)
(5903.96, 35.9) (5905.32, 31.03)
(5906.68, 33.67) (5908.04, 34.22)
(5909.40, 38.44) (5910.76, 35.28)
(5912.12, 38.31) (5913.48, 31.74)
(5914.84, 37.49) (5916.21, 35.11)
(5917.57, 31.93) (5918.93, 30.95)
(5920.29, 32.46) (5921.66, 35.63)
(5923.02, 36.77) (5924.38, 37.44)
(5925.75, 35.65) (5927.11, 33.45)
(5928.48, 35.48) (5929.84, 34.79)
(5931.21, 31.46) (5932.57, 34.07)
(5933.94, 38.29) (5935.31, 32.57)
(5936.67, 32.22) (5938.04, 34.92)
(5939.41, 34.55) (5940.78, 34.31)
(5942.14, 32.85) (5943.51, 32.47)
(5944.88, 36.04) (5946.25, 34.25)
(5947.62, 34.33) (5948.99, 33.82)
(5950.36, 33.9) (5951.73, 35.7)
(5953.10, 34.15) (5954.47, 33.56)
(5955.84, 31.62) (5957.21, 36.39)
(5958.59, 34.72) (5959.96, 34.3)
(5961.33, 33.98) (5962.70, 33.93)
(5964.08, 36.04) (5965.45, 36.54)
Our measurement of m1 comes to 1.7 AA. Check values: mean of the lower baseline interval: 35.8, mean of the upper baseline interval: 34.4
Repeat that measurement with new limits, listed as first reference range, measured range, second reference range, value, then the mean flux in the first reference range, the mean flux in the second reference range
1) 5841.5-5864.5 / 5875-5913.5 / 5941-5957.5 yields 3.53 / 35.3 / 34.1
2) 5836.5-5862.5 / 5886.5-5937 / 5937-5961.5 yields 3.17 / 35.3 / 34.2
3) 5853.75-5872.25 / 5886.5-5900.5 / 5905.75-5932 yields 3.00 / 35.1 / 34.7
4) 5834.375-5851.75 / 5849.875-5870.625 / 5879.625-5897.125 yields -1.12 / 35.6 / 29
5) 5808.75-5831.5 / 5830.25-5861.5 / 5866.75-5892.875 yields -1.00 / 35.8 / 32.6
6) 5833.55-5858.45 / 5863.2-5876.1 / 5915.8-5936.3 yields -0.19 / 35.2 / 34.4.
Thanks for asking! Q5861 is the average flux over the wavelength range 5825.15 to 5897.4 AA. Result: 33.8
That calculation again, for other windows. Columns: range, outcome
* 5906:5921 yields 34.5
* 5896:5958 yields 34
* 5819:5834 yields 35.8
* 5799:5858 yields 35.7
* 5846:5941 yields 33.6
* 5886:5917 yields 31.2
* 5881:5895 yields 28.4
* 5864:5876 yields 35.6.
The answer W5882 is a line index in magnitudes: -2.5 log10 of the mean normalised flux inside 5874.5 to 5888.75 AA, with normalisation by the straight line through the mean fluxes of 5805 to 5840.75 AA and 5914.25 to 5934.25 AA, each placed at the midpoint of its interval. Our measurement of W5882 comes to 0.09 mag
